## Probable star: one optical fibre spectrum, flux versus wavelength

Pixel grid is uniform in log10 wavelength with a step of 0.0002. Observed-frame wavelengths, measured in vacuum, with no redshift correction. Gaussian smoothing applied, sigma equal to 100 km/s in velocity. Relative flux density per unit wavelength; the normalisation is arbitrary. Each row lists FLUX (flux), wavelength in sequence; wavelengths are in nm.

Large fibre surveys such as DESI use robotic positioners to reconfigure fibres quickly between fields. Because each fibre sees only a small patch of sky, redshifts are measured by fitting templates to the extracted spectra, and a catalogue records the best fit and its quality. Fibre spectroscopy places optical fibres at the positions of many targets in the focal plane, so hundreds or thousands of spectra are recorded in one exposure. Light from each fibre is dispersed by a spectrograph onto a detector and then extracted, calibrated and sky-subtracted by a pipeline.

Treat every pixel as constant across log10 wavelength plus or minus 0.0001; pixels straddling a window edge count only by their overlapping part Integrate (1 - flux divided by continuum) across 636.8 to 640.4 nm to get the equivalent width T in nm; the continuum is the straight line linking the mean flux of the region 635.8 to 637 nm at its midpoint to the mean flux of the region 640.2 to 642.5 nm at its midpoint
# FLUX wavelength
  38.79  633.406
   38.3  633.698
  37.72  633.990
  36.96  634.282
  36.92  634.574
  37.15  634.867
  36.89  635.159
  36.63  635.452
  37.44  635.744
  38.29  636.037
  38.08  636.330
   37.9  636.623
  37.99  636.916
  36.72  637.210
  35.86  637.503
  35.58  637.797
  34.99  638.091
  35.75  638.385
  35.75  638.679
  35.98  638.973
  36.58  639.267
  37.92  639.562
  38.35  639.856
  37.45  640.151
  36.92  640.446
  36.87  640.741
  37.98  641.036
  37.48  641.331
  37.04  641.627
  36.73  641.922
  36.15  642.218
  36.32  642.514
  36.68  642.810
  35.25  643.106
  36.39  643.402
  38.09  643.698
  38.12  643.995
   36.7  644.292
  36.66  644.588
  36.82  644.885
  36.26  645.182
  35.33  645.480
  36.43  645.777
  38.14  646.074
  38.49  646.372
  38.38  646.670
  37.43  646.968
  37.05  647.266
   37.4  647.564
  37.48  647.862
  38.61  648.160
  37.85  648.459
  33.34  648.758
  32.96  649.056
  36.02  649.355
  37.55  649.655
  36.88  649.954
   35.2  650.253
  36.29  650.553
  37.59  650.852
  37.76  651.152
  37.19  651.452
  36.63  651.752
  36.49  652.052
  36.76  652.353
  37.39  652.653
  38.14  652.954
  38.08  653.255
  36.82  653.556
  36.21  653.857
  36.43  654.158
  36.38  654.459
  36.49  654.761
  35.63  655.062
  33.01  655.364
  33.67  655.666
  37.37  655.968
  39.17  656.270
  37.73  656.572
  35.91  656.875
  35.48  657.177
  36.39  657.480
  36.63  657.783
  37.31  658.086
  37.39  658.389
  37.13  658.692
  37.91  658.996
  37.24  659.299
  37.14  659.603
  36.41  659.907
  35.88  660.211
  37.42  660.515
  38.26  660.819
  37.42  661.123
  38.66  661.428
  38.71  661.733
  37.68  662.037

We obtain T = 0.09 nm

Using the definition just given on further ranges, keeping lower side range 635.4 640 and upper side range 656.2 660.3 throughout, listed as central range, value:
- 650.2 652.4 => 0.01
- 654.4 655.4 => 0.04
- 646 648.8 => -0.05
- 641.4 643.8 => 0.02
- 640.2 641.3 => -0.01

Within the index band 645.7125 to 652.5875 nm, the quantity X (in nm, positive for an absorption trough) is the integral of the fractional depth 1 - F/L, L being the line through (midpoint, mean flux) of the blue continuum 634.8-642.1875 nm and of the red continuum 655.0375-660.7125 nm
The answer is -0.021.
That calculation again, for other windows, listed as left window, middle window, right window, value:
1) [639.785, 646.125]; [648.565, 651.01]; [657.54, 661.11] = 0.08 nm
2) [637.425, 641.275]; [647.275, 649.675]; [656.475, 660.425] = 0.02 nm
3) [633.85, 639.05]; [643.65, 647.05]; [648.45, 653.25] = -0.05 nm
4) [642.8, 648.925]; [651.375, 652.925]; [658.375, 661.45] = 0.01 nm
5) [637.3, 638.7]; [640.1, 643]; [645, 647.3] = -0.05 nm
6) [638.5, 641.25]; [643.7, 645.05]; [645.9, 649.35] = -0.01 nm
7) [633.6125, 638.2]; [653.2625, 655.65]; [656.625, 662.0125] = 0.08 nm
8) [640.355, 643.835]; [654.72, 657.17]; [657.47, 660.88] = 0.06 nm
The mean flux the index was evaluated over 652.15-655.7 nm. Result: 36.3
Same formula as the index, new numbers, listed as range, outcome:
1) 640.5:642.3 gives 37.1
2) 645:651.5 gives 36.8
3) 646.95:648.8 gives 37.2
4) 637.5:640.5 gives 36.5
